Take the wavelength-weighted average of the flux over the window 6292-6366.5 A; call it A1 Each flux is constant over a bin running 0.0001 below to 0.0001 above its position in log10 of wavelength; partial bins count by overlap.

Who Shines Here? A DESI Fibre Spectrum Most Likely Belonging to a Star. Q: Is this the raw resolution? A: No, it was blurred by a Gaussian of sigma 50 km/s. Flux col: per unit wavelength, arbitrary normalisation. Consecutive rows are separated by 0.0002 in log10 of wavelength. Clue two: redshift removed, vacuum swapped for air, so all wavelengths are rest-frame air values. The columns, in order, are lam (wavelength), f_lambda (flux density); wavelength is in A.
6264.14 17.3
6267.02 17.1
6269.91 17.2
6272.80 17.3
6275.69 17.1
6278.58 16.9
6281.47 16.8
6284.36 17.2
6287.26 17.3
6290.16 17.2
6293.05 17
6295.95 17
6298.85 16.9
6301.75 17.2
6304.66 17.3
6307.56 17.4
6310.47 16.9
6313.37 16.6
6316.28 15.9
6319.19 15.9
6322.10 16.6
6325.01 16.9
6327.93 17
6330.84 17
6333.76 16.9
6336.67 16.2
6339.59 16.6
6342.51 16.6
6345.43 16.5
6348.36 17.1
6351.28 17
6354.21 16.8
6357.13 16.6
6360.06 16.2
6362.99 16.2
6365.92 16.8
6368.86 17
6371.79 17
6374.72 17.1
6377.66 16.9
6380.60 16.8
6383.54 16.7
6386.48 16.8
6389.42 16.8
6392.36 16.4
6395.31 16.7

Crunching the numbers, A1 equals 16.7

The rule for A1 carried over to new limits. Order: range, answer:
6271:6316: 17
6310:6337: 16.6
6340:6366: 16.6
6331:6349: 16.7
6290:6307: 17.1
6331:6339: 16.6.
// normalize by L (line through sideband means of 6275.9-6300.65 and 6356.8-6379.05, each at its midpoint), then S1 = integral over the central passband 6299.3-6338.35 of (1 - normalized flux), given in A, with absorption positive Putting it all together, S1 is 0.4 A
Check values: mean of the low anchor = 17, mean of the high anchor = 16.7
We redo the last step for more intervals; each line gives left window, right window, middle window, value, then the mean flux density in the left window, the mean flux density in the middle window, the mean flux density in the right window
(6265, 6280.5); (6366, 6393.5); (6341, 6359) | 0.2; 17.1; 16.8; 16.8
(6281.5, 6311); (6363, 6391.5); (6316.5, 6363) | 0.9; 17.1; 16.6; 16.8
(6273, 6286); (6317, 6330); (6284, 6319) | -0.3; 17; 16.9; 16.6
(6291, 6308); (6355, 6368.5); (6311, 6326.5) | 0.5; 17.1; 16.4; 16.5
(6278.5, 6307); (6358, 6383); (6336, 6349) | 0.2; 17.1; 16.6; 16.7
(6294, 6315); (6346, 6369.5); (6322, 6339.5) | 0.1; 17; 16.8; 16.7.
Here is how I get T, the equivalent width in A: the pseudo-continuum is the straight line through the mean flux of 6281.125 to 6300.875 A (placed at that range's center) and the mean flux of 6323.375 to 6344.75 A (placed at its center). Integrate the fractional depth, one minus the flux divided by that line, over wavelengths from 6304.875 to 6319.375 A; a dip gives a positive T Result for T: 0.2 A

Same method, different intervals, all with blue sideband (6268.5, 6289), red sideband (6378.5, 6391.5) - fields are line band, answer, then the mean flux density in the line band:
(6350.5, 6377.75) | 0.1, 16.7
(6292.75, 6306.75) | 0.0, 17.1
